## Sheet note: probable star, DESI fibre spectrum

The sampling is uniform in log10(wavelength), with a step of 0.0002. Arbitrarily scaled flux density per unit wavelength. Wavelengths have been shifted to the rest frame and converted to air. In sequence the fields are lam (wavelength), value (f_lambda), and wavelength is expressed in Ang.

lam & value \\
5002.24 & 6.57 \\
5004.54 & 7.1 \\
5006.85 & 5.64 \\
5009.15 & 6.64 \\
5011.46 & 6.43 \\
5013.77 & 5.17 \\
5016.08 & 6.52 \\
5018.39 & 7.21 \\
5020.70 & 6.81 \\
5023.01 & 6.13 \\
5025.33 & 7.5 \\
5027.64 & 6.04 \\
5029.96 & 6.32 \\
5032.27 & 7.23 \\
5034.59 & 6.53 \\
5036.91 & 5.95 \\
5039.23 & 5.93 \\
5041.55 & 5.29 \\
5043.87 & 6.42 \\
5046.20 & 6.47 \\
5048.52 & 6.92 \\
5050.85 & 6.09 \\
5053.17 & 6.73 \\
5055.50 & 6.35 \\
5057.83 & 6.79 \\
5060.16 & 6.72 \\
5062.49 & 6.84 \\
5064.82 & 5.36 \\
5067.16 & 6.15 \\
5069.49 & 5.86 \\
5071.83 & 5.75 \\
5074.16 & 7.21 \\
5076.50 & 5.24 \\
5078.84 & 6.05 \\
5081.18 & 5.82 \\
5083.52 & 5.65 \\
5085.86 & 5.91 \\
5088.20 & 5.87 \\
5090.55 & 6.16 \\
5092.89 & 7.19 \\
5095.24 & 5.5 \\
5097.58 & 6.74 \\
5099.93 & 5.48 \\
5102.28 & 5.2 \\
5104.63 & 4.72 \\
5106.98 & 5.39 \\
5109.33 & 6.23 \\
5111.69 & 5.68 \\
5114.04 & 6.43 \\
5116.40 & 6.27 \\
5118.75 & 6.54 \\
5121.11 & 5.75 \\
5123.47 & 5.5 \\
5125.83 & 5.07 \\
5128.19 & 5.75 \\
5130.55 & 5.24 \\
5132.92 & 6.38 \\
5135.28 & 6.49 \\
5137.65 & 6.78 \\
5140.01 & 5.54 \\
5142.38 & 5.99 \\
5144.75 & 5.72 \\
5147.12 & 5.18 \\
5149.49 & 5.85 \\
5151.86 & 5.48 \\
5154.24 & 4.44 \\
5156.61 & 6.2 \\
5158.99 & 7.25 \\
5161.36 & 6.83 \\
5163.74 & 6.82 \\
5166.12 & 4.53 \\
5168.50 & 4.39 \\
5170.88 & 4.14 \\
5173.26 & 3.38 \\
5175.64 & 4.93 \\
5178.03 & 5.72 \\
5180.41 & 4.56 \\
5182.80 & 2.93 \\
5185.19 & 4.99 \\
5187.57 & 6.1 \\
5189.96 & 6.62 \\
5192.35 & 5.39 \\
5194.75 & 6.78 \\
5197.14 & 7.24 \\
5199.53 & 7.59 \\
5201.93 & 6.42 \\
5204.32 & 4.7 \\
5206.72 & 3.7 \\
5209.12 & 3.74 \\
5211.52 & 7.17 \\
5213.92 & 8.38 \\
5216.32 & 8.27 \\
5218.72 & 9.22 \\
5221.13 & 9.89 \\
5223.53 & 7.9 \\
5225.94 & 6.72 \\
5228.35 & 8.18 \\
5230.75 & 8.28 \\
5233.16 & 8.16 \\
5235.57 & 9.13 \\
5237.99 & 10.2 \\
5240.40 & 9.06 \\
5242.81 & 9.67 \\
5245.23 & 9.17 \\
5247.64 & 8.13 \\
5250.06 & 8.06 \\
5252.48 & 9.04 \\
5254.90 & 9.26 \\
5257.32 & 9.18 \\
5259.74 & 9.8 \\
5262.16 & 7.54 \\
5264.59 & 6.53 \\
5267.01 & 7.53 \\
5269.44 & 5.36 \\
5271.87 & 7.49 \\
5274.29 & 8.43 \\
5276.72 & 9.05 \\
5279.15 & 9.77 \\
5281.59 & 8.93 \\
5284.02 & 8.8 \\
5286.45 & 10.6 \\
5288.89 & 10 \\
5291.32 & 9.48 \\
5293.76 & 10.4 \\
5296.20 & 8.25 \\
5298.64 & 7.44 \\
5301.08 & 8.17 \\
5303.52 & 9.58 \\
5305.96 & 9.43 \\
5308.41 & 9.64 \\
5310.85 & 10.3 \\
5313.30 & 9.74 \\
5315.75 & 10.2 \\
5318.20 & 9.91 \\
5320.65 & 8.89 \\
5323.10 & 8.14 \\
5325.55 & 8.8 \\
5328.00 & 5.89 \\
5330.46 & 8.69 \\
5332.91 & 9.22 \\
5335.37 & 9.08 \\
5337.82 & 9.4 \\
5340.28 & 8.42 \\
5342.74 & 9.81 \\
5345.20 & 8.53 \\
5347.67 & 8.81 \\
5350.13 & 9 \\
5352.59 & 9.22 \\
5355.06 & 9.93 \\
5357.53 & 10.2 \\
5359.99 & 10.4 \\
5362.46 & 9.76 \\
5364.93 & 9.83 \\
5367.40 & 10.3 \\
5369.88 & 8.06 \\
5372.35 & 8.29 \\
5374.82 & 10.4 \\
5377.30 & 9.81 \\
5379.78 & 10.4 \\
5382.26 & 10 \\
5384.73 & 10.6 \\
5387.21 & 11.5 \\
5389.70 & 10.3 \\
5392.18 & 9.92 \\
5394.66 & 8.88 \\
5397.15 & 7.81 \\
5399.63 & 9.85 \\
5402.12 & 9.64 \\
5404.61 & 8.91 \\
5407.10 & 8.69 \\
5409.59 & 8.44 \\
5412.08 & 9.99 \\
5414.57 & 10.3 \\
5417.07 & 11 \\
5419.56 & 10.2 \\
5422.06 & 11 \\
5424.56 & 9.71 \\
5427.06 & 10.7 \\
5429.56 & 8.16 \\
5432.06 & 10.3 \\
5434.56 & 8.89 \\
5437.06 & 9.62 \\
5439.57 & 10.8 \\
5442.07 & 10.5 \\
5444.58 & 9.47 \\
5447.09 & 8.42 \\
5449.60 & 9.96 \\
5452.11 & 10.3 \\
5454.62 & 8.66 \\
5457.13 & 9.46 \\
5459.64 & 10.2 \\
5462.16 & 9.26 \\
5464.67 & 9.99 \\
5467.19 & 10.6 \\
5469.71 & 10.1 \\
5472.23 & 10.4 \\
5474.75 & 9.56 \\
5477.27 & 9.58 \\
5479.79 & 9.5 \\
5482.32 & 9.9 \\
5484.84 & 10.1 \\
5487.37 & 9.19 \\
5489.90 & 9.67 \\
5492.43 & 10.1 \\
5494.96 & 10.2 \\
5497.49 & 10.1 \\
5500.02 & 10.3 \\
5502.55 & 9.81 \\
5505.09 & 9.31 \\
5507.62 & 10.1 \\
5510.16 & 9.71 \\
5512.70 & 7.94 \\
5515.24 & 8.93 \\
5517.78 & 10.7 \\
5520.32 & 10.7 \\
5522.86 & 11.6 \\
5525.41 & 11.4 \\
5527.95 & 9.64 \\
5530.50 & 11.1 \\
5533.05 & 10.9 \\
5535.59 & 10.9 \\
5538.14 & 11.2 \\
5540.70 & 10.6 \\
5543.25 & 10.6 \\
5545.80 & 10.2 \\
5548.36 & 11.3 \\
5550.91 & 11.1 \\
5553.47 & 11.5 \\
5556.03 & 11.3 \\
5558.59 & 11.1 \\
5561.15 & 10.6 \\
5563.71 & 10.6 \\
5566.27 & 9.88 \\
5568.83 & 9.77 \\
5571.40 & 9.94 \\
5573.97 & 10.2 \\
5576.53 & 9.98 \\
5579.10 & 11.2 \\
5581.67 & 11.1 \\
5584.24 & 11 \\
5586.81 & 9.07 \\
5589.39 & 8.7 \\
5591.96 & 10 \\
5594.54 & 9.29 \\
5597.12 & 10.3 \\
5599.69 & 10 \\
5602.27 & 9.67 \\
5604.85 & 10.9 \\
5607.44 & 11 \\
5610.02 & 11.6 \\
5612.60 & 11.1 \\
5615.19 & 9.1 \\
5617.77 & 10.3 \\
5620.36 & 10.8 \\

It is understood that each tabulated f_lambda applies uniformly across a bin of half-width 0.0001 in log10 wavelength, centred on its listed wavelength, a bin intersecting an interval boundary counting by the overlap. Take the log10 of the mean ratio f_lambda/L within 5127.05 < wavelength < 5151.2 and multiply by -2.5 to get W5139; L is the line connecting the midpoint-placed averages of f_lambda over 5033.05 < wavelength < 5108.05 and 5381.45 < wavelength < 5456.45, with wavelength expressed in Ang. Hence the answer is 0.16 mag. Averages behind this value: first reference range 6.08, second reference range 9.75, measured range 5.88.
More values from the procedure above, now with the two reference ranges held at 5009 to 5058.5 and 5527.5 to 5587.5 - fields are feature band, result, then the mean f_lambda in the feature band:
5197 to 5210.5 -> 0.386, 5.45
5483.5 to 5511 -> 0.031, 9.88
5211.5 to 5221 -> -0.090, 8.58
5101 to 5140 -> 0.218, 5.83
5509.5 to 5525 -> 0.033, 10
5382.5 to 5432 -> -0.040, 9.79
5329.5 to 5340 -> -0.025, 9.05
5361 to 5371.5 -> -0.042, 9.46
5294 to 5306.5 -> -0.013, 8.67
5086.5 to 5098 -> 0.107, 6.25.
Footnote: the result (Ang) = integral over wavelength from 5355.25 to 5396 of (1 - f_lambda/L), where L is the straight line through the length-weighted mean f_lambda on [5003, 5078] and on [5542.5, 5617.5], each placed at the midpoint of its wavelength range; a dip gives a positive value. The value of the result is -4.8 Ang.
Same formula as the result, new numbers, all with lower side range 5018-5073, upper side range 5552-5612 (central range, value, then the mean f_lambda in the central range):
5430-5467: -1.2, 9.7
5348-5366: -2.1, 9.72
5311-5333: -1.1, 8.88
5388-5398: -0.5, 9.38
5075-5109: 4.7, 5.81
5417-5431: -1.3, 10.1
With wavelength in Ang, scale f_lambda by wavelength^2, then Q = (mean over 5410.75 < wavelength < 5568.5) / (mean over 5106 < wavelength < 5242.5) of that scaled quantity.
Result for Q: 1.81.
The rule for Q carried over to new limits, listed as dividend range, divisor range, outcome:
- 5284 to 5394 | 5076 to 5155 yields 1.77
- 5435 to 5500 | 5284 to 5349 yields 1.14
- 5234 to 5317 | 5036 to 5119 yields 1.59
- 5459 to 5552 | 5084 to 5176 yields 2.05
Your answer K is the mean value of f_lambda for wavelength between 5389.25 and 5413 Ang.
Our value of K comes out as 9.2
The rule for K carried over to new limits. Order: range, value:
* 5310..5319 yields 10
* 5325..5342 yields 8.53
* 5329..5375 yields 9.29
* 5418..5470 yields 9.83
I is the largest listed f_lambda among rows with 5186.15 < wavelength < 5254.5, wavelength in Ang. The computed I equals 10.2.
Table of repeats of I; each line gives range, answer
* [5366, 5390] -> 11.5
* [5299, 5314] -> 10.3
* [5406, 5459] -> 11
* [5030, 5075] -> 7.23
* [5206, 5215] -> 8.38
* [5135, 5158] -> 6.78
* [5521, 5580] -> 11.6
